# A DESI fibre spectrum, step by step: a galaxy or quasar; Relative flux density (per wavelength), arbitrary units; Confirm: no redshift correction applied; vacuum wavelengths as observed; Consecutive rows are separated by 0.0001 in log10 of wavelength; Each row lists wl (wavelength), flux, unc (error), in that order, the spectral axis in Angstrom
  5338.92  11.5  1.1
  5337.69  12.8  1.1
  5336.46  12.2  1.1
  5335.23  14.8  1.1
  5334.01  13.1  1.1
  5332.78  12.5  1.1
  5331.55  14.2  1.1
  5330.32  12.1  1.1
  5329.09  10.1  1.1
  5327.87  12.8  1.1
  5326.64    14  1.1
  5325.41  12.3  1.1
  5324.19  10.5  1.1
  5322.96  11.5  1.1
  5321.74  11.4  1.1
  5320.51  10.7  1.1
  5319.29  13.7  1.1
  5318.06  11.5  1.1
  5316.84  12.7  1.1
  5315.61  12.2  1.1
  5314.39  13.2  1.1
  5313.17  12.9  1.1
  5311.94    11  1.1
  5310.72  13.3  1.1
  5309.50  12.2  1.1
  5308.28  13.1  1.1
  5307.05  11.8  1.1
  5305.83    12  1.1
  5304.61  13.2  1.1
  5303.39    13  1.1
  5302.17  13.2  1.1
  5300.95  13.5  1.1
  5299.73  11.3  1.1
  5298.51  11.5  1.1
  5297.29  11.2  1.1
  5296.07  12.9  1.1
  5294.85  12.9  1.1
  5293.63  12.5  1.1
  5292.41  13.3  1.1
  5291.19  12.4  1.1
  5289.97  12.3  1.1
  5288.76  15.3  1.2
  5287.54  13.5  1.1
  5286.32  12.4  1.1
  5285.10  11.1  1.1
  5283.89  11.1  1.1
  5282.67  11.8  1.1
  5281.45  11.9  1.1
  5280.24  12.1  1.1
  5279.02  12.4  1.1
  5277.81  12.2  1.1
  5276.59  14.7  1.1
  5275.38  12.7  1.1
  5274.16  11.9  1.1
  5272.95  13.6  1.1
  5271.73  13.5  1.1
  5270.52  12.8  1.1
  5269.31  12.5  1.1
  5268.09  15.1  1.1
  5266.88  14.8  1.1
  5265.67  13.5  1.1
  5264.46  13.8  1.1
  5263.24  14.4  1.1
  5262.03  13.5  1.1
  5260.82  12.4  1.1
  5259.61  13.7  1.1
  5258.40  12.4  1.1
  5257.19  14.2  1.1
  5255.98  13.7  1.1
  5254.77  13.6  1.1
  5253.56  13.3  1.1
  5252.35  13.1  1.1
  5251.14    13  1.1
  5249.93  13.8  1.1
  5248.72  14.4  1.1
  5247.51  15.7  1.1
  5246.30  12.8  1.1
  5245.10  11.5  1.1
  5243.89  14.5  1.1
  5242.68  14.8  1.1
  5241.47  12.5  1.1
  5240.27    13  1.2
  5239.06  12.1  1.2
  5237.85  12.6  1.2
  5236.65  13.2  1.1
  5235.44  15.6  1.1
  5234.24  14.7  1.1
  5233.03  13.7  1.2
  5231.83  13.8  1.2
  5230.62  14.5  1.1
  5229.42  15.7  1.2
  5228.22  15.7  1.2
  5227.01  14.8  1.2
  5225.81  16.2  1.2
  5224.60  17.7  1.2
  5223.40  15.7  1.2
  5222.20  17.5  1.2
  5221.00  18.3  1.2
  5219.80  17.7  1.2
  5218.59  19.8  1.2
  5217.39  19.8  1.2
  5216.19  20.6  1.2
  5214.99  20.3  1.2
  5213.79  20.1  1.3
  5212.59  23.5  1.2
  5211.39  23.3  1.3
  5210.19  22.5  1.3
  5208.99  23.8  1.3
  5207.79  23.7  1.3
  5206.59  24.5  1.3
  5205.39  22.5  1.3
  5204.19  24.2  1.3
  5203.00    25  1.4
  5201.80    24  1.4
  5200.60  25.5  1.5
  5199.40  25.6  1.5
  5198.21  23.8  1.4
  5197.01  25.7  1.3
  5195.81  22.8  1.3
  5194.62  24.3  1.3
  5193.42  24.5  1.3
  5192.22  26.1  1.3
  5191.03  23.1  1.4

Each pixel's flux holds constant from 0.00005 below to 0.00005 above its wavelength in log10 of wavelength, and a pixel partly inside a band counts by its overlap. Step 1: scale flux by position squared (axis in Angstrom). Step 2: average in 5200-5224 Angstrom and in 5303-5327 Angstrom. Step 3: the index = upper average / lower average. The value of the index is 0.59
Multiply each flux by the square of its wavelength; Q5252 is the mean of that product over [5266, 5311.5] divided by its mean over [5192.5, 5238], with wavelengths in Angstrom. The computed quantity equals 0.7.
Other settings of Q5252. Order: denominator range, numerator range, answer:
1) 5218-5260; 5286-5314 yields 0.89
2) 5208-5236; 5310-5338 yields 0.71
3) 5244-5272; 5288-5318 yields 0.95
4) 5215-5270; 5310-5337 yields 0.87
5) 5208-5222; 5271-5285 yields 0.61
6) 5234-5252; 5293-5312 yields 0.94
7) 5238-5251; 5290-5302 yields 0.94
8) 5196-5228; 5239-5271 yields 0.65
